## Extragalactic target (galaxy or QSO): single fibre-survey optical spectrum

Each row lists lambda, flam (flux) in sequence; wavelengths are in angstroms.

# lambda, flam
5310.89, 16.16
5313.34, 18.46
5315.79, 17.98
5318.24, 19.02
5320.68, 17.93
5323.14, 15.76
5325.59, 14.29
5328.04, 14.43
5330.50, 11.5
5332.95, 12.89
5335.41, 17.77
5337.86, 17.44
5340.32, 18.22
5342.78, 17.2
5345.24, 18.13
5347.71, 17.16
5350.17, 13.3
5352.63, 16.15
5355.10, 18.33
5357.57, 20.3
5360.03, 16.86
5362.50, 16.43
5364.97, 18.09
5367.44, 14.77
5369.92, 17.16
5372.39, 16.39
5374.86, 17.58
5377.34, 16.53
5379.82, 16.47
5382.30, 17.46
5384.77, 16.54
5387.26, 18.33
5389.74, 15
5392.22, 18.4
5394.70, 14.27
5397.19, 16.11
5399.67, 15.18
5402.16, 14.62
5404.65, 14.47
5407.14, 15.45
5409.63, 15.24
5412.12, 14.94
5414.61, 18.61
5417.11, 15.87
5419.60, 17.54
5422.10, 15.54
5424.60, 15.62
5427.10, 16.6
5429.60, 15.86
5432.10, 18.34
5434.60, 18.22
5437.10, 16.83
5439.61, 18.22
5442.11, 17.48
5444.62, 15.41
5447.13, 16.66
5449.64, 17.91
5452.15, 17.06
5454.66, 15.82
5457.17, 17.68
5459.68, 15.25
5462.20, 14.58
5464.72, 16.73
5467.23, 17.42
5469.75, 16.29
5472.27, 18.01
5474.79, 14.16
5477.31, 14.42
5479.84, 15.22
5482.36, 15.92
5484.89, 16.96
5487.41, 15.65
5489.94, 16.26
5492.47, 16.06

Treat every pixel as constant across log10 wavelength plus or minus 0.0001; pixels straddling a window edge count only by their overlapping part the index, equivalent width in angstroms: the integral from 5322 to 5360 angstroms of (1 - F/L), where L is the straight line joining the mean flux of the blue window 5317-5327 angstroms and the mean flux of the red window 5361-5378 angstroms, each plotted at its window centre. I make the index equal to 1.1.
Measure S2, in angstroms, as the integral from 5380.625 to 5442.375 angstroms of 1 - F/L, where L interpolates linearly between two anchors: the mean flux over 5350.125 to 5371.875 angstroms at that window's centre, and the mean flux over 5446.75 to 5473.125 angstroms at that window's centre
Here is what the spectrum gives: 1.5 angstroms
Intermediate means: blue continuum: 17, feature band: 16.4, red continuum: 16.7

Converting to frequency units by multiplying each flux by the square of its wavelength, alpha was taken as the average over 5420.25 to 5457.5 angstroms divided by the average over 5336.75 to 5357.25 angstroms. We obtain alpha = 1.02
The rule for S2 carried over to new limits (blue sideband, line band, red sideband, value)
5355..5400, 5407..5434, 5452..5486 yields 0.1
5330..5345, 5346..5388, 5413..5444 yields -1.2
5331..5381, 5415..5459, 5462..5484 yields -1.8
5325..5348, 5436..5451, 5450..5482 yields -1.0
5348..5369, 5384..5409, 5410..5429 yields 1.0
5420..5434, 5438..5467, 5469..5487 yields -0.8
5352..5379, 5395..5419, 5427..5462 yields 2.0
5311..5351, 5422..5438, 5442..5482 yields -0.5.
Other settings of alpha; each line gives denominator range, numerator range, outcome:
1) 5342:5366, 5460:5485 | 0.97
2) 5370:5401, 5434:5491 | 1.02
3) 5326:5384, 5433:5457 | 1.07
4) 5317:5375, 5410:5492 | 1.03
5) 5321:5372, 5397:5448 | 1.03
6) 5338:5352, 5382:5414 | 0.96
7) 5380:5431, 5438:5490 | 1.04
